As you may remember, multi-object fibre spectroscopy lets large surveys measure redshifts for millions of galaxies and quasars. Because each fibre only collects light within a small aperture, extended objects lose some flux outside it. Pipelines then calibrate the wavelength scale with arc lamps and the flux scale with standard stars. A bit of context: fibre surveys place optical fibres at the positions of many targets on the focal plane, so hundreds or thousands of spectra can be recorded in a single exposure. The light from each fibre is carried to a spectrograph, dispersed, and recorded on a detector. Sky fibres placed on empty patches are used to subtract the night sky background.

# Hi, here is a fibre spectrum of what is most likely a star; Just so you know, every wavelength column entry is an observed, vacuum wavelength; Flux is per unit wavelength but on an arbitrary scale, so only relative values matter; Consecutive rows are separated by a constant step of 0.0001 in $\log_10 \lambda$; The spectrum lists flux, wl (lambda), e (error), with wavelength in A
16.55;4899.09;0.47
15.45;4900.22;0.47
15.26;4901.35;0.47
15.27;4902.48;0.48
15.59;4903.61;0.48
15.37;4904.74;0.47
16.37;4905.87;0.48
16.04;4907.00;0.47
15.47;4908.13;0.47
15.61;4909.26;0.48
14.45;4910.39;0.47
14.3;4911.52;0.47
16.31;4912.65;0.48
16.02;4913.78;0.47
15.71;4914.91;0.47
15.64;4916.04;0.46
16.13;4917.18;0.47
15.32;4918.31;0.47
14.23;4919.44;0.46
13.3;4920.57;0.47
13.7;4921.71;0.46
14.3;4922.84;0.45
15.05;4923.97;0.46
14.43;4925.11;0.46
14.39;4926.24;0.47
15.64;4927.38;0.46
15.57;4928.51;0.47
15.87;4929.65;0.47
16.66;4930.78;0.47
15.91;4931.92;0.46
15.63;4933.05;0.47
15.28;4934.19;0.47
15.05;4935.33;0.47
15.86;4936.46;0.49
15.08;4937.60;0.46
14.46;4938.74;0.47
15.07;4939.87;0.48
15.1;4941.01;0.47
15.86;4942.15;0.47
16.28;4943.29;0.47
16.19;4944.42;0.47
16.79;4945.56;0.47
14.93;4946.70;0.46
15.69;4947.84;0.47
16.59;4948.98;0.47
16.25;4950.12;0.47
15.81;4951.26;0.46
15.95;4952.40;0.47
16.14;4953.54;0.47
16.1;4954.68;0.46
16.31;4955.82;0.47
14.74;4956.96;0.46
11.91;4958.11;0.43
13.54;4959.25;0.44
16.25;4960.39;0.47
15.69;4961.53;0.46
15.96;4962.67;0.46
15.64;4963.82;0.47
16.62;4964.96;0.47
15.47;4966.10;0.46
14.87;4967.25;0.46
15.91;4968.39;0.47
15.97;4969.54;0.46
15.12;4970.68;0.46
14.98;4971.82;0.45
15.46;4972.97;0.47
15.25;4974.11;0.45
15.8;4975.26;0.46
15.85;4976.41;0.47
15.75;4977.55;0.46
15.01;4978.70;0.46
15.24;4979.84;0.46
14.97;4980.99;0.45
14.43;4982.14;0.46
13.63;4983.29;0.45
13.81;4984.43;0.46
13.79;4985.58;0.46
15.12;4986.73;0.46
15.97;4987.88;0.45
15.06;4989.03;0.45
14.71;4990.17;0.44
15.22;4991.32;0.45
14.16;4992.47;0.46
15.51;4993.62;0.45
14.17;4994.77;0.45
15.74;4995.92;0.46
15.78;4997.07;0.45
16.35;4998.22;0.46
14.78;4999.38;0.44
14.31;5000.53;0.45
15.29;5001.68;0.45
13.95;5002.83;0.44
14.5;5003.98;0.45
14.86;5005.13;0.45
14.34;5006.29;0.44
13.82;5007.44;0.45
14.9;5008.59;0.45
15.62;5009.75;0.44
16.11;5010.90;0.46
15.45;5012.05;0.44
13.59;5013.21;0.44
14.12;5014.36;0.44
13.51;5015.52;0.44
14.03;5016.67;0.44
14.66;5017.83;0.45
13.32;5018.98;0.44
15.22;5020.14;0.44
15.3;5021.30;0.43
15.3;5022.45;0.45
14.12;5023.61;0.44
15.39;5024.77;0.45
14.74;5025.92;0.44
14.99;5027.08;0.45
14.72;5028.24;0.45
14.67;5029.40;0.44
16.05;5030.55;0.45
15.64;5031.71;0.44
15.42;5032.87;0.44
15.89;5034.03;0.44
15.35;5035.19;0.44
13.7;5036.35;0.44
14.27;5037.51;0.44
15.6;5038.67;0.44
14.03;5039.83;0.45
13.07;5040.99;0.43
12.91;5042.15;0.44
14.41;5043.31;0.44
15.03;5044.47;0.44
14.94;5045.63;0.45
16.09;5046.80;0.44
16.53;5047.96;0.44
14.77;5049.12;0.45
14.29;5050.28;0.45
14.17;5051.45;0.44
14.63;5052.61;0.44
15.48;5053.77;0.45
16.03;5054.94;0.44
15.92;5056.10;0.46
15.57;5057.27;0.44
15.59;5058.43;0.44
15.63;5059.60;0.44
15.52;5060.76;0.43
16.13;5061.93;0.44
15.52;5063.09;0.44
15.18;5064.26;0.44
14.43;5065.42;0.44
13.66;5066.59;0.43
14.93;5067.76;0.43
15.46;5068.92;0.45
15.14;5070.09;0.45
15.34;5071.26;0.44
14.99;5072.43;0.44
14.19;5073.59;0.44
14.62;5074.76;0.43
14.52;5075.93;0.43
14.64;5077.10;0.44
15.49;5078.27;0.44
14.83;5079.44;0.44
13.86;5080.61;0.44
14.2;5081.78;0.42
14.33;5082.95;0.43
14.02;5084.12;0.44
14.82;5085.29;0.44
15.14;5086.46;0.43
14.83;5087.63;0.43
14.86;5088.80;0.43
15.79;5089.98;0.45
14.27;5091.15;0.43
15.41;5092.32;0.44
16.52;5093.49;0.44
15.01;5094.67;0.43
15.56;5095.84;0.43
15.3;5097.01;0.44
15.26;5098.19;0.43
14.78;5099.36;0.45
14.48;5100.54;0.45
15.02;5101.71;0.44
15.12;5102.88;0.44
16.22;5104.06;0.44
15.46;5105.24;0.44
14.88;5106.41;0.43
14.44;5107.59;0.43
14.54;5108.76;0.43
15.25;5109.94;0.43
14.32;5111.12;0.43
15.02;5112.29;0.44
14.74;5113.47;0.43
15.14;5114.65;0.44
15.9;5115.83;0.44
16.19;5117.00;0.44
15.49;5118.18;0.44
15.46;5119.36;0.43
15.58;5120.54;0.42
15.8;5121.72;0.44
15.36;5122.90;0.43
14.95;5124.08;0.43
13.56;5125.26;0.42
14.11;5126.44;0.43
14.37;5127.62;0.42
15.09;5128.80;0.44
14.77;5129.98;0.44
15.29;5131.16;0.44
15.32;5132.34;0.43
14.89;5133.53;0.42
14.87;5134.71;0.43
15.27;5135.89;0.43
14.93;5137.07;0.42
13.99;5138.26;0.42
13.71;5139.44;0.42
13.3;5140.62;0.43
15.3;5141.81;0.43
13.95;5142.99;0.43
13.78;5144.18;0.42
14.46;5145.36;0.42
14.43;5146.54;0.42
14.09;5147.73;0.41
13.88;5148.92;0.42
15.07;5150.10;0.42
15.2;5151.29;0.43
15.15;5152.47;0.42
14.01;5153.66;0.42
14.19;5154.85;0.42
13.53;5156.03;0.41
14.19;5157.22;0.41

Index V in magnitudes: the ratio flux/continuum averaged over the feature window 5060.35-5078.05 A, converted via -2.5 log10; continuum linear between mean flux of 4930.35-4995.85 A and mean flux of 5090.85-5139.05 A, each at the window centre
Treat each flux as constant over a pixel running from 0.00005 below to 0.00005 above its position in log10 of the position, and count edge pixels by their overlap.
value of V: 0.014 mag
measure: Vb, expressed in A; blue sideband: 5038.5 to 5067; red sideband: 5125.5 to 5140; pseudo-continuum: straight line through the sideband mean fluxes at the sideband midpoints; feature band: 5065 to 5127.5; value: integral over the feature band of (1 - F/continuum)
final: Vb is -0.5 A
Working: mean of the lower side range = 15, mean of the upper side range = 14.7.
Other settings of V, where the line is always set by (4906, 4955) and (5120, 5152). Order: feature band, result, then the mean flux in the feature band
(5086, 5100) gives -0.029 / 15.2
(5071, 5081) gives 0.012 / 14.7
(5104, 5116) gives -0.019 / 15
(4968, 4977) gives -0.018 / 15.5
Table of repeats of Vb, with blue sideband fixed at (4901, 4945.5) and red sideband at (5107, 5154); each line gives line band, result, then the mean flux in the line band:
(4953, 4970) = -0.2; 15.4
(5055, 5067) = -0.3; 15.4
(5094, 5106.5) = -0.3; 15.2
